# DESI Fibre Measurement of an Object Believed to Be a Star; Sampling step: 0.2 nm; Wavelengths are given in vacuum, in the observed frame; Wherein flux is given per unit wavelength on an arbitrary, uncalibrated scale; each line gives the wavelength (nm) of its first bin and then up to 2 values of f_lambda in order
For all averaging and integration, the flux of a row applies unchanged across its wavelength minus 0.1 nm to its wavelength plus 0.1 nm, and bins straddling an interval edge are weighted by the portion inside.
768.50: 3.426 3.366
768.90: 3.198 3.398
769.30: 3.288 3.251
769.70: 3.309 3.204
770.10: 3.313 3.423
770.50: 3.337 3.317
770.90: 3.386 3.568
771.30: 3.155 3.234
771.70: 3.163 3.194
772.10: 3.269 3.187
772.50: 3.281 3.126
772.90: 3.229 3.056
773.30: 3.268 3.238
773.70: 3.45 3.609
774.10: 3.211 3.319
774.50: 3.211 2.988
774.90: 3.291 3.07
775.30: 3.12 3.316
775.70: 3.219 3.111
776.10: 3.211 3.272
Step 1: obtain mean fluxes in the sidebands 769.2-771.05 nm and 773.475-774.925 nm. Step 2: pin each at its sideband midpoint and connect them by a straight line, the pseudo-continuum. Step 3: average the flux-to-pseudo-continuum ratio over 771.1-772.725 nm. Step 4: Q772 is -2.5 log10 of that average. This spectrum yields 0.03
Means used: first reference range 3.32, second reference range 3.29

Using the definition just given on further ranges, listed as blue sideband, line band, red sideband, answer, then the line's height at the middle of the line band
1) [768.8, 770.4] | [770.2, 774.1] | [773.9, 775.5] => -0.01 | 3.25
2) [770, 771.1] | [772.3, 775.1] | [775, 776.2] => 0.00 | 3.25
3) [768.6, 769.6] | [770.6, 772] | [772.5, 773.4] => -0.02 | 3.23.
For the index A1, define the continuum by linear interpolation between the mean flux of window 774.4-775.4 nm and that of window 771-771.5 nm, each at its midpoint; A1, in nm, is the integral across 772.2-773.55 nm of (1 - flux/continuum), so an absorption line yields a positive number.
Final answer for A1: 0.02 nm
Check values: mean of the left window 3.34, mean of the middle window 3.2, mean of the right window 3.14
